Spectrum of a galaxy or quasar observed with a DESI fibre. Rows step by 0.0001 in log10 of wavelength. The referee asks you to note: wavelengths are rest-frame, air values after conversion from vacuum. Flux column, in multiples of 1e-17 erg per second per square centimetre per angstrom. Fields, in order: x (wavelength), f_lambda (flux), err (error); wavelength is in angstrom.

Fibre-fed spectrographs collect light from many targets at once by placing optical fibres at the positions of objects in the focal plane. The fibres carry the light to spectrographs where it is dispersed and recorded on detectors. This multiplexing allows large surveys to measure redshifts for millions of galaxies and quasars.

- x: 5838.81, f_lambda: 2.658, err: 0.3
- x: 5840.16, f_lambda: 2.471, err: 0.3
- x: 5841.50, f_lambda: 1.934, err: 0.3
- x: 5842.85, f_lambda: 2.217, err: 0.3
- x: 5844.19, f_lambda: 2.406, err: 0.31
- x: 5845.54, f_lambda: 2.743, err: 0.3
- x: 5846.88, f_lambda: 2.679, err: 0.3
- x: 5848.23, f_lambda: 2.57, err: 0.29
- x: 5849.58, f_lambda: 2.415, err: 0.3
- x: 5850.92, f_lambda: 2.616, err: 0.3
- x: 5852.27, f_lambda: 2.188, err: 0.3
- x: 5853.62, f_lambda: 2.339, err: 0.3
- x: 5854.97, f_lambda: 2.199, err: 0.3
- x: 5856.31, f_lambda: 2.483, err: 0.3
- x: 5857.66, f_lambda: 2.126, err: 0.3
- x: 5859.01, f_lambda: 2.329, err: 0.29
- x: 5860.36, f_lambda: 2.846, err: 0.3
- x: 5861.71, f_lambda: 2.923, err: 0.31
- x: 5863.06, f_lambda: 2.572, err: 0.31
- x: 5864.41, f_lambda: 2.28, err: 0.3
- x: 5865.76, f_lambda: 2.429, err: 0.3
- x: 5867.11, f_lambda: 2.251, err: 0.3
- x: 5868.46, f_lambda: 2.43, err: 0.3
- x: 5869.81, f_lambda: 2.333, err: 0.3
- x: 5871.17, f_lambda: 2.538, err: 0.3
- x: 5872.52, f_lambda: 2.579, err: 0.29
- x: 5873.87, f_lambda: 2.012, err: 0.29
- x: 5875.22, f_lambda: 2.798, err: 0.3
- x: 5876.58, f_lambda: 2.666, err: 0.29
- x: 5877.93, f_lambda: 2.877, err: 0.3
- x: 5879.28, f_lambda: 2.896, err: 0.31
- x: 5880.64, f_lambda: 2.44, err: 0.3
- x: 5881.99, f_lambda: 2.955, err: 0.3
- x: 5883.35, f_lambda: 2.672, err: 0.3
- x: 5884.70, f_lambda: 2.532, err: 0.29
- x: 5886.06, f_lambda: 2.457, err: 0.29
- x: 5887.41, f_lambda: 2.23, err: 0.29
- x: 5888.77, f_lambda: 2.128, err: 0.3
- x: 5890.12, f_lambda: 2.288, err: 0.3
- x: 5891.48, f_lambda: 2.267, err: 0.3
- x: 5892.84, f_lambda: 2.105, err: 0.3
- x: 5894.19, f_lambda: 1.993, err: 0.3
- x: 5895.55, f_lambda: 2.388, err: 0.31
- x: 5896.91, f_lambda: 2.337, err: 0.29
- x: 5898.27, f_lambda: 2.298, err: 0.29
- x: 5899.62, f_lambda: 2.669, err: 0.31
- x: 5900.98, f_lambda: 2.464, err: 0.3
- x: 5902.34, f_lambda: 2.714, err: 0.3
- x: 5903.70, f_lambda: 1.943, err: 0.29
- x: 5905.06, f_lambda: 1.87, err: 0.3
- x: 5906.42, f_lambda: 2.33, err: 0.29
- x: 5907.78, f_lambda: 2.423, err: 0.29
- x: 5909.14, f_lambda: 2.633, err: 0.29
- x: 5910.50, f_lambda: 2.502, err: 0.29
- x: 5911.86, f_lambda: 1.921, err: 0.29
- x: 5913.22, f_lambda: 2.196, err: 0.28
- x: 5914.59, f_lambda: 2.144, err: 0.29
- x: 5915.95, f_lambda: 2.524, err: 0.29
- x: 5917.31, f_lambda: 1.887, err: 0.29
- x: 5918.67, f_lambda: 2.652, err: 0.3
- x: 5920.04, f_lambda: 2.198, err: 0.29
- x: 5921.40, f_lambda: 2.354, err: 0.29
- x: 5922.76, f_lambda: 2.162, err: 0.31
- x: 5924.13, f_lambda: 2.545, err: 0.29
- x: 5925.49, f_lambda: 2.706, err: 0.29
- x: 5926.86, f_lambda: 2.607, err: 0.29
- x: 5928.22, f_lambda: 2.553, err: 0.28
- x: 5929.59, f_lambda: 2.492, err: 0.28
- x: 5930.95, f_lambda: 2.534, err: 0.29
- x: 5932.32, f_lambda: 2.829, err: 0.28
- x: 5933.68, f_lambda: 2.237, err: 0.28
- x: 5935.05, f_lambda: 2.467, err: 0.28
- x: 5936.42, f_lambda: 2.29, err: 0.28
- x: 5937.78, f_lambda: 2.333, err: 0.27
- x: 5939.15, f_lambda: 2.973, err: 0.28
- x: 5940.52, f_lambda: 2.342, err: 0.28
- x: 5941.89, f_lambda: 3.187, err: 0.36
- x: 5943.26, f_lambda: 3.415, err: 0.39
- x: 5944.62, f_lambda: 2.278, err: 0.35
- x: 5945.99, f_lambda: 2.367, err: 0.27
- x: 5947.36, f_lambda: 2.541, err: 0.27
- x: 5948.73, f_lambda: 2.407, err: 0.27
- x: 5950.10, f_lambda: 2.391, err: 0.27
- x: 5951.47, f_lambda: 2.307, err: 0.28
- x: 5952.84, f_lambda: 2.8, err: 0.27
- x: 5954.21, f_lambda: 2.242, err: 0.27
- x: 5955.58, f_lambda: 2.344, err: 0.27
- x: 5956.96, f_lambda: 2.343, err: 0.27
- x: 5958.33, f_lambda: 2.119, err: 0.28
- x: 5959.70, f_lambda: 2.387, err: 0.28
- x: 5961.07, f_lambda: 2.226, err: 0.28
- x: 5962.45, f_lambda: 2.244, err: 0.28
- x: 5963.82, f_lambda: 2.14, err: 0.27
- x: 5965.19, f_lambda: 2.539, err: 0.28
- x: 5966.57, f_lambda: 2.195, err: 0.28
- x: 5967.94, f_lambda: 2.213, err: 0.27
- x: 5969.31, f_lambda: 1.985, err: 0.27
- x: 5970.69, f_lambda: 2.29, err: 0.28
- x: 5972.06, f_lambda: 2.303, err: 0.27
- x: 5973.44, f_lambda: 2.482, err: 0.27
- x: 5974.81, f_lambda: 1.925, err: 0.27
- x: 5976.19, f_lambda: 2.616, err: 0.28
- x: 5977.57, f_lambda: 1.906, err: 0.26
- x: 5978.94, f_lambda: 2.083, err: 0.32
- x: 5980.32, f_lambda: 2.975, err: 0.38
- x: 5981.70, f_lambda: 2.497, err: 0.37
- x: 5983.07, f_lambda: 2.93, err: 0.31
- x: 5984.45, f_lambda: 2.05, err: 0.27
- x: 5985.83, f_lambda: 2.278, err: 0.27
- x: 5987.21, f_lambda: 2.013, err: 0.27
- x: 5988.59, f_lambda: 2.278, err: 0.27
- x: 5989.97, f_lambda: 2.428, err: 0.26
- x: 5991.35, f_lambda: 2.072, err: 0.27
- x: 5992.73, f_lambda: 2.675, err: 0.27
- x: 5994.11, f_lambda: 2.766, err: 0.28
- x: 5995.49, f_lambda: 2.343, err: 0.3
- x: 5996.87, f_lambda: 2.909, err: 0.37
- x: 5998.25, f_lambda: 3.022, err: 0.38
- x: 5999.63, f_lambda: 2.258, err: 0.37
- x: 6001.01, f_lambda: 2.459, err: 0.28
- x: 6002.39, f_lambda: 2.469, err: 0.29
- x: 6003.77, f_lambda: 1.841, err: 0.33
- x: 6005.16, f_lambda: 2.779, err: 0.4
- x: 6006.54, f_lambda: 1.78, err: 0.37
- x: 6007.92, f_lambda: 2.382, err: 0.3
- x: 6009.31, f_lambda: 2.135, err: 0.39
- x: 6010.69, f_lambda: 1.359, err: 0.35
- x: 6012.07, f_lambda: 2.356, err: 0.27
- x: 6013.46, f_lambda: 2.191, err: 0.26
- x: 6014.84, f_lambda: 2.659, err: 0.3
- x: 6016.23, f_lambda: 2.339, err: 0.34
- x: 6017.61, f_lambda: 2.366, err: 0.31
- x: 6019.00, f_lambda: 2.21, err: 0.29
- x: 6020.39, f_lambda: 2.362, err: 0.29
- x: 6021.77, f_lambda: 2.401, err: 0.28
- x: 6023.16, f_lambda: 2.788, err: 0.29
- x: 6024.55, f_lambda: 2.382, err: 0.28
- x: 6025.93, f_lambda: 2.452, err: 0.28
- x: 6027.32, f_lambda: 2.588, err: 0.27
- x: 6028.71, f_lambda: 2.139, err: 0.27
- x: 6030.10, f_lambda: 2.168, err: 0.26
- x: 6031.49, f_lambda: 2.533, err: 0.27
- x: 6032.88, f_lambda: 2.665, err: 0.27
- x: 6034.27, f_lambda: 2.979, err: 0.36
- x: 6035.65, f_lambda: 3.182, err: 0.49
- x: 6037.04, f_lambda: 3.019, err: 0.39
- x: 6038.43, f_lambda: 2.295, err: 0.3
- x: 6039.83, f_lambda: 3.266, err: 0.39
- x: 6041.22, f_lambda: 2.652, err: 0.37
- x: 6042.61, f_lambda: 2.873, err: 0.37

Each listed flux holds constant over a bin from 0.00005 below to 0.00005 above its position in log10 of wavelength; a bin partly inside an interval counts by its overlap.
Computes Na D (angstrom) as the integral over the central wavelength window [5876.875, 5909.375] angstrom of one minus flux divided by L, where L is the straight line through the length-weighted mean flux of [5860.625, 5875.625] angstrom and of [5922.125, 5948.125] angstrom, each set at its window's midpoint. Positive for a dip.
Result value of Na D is 1.24 angstrom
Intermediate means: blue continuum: 2.47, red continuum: 2.57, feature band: 2.41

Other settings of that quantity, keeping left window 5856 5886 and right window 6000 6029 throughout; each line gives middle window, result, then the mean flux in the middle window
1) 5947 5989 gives 1.1 angstrom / 2.32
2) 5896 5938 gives 1.4 angstrom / 2.38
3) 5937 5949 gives -1.1 angstrom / 2.66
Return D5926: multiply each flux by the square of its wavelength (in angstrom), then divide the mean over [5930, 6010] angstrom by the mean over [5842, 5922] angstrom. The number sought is 1.0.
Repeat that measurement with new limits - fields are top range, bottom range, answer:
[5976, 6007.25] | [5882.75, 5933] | 1.05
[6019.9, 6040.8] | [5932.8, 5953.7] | 1.05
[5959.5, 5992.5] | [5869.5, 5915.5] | 0.98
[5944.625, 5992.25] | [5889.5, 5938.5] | 1.00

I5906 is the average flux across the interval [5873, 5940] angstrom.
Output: 2.42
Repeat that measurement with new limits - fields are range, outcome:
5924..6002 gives 2.44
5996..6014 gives 2.3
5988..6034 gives 2.39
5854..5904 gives 2.45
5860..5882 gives 2.56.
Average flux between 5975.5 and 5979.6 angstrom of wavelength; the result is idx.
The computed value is 2.2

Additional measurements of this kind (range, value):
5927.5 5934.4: 2.53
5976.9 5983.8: 2.48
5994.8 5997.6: 2.63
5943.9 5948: 2.41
